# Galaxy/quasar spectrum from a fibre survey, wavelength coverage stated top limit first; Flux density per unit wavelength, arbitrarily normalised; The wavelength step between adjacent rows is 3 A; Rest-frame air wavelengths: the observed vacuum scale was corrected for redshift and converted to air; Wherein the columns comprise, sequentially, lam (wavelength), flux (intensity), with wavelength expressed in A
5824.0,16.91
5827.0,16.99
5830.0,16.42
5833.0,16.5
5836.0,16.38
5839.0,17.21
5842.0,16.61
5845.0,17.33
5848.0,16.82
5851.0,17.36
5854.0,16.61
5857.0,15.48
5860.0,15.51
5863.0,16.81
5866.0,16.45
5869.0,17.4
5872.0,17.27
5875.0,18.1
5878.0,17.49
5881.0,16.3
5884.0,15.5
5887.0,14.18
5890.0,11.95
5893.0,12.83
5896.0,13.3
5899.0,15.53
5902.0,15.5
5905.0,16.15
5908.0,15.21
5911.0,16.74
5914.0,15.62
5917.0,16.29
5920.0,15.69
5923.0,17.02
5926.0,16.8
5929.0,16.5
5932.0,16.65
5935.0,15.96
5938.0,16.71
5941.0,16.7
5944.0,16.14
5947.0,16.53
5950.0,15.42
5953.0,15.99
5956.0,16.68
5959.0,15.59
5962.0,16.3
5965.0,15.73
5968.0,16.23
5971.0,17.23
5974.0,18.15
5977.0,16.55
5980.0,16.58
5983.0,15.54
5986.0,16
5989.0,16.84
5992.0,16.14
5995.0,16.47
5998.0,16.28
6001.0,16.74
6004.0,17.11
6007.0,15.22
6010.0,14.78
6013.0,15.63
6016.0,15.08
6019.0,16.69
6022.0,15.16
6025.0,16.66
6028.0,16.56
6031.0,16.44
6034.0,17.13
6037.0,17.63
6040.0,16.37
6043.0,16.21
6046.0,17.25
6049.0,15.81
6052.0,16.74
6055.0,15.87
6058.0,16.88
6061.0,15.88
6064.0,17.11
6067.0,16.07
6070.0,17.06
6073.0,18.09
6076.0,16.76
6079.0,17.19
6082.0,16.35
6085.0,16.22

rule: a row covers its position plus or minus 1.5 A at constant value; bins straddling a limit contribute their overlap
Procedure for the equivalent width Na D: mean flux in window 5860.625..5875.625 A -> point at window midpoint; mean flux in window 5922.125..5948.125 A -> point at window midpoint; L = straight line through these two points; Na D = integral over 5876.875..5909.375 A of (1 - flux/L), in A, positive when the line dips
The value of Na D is 3.8 A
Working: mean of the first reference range 17.1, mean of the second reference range 16.5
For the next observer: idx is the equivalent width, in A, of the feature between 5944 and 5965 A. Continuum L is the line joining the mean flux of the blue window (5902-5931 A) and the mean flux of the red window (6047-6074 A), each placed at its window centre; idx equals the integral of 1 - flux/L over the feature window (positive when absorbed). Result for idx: 0.3 A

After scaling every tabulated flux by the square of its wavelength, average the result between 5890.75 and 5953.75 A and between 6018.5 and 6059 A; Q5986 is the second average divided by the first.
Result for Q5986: 1.09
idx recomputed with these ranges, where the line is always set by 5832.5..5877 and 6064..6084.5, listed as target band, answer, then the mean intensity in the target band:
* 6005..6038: 1.56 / 16.1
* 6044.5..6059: 0.34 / 16.5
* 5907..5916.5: 0.50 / 15.9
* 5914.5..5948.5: 0.82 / 16.4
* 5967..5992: 0.36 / 16.6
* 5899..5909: 0.71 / 15.6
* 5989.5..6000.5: 0.31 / 16.4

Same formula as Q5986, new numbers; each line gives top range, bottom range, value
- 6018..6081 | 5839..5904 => 1.11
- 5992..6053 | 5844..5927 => 1.07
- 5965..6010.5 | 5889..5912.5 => 1.15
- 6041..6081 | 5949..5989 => 1.05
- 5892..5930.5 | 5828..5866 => 0.97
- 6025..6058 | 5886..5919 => 1.17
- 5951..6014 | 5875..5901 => 1.13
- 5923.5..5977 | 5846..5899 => 1.07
